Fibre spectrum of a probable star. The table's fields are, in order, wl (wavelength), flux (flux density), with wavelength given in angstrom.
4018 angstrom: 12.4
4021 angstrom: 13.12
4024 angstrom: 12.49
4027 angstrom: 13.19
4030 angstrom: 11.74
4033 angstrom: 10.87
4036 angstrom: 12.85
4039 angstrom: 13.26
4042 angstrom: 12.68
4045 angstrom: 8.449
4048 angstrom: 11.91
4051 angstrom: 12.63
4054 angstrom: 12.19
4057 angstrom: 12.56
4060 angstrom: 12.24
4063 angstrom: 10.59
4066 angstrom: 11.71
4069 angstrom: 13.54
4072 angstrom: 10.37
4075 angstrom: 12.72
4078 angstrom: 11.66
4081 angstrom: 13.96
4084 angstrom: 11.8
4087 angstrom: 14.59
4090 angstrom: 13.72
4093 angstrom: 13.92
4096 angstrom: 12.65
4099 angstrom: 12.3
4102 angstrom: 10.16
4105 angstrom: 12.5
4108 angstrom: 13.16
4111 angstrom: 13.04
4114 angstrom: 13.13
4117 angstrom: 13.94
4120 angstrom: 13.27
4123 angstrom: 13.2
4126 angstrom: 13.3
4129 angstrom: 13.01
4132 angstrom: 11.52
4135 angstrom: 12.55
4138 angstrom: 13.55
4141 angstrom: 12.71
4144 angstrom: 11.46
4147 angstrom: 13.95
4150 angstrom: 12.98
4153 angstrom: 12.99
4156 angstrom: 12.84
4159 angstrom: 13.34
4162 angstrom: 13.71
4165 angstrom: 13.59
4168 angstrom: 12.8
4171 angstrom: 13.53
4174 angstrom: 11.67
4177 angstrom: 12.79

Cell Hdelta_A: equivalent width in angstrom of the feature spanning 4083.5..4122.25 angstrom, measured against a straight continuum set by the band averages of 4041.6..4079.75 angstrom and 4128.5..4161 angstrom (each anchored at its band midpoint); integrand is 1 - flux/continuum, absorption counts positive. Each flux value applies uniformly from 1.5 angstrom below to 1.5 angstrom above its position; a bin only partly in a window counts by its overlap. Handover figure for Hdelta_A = -2.1 angstrom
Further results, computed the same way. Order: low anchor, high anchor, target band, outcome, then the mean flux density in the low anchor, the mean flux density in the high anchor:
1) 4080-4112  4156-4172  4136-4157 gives 0.5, 12.9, 13.3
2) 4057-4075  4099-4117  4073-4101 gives -1.7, 11.8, 12.5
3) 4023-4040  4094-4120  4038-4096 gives 0.8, 12.4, 12.7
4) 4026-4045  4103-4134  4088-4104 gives 0.1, 12.1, 13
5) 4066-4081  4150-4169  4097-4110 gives 0.5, 12.2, 13.2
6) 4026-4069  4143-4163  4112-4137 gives -0.5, 12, 13.1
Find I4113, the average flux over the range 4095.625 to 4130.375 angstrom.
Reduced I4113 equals 12.8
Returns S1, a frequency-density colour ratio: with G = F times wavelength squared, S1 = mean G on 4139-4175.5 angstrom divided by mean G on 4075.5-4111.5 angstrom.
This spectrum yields 1.0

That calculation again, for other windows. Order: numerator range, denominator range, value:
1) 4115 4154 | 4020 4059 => 1.12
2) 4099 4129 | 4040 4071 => 1.11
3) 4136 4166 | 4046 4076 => 1.14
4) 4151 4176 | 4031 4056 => 1.17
